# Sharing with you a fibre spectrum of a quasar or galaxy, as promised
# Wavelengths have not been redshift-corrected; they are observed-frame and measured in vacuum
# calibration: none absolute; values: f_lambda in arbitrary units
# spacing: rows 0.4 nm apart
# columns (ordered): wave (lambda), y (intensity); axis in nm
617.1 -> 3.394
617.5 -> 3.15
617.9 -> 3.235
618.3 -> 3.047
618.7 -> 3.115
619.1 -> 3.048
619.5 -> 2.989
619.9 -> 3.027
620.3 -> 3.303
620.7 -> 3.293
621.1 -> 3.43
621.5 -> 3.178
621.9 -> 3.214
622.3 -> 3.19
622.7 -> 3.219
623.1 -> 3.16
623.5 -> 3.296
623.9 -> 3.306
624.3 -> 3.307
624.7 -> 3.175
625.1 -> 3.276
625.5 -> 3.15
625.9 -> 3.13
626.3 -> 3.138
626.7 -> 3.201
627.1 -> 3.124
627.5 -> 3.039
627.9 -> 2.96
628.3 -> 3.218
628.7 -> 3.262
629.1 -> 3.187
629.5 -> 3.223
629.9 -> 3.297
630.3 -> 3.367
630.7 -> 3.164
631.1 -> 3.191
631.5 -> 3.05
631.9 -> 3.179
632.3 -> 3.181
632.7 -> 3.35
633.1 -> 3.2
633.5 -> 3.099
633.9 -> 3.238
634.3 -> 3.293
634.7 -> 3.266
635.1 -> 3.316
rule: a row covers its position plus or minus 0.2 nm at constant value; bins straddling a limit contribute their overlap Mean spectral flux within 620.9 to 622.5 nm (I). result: 3.25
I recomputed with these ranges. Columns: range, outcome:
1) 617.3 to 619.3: 3.12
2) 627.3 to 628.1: 3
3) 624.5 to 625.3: 3.23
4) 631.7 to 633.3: 3.23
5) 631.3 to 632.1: 3.11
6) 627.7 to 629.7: 3.17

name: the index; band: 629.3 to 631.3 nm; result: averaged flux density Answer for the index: 3.25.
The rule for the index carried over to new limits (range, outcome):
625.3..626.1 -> 3.14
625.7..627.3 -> 3.15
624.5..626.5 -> 3.17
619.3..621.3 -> 3.21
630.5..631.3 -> 3.18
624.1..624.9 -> 3.24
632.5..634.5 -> 3.24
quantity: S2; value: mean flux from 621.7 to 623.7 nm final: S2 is 3.22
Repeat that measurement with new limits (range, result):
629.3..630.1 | 3.26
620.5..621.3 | 3.36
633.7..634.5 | 3.27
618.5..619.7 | 3.05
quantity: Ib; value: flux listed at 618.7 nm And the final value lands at 3.115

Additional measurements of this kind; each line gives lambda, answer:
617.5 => 3.15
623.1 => 3.16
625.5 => 3.15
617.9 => 3.235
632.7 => 3.35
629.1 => 3.187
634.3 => 3.293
